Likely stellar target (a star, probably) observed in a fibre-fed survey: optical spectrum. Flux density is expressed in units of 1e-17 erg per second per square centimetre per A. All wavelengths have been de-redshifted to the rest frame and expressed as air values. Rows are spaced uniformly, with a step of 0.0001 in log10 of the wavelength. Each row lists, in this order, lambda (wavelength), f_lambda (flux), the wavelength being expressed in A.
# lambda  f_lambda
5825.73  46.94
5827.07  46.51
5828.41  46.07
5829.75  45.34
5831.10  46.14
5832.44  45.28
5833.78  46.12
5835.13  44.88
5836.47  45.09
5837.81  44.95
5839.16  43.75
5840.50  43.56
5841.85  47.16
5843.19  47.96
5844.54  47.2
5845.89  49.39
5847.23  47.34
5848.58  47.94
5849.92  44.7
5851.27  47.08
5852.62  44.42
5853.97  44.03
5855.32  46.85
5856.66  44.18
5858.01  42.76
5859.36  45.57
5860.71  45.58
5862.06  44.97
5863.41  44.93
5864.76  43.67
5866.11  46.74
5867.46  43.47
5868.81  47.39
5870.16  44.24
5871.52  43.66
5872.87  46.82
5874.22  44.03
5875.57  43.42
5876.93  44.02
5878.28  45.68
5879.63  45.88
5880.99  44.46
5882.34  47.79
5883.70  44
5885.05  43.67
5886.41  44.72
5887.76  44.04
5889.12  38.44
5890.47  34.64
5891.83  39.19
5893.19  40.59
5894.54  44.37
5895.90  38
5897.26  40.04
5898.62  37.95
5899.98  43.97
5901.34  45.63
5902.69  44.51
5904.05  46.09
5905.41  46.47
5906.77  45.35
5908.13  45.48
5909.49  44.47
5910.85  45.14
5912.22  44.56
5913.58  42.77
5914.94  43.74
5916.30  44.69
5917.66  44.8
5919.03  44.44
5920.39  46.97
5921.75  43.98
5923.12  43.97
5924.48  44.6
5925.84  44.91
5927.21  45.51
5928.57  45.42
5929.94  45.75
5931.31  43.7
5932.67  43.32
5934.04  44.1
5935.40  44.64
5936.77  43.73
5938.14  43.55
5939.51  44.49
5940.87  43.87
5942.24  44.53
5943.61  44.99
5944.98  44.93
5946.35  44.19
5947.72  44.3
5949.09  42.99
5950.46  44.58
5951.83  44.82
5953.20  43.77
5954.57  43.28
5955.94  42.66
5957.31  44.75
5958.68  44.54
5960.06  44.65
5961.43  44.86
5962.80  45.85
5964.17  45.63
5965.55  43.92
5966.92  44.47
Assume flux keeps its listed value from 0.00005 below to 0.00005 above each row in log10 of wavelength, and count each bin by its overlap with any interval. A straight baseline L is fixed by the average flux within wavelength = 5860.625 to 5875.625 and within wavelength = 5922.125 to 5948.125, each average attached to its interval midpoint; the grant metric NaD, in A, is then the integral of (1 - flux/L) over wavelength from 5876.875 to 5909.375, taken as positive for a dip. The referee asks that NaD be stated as 1.2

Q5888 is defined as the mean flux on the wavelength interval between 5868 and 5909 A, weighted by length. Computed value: 43.5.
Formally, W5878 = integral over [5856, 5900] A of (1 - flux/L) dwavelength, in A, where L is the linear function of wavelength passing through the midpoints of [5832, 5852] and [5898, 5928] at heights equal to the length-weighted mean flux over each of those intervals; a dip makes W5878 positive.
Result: 1.9 A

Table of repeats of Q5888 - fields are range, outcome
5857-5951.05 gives 44.1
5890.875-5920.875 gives 43.5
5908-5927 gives 44.6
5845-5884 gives 45.4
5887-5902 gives 40.6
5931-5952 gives 44.2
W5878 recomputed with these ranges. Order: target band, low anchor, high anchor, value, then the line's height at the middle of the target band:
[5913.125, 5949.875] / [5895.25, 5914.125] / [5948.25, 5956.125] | -0.6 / 43.7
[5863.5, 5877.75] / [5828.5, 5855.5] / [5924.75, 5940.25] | 0.2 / 45.5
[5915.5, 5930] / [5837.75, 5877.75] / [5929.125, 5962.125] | -0.1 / 44.5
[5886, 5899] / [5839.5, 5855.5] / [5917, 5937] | 1.5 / 45.4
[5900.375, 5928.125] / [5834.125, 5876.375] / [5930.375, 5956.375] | -0.2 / 44.5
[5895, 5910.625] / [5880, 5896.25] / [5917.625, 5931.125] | -0.1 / 43.3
